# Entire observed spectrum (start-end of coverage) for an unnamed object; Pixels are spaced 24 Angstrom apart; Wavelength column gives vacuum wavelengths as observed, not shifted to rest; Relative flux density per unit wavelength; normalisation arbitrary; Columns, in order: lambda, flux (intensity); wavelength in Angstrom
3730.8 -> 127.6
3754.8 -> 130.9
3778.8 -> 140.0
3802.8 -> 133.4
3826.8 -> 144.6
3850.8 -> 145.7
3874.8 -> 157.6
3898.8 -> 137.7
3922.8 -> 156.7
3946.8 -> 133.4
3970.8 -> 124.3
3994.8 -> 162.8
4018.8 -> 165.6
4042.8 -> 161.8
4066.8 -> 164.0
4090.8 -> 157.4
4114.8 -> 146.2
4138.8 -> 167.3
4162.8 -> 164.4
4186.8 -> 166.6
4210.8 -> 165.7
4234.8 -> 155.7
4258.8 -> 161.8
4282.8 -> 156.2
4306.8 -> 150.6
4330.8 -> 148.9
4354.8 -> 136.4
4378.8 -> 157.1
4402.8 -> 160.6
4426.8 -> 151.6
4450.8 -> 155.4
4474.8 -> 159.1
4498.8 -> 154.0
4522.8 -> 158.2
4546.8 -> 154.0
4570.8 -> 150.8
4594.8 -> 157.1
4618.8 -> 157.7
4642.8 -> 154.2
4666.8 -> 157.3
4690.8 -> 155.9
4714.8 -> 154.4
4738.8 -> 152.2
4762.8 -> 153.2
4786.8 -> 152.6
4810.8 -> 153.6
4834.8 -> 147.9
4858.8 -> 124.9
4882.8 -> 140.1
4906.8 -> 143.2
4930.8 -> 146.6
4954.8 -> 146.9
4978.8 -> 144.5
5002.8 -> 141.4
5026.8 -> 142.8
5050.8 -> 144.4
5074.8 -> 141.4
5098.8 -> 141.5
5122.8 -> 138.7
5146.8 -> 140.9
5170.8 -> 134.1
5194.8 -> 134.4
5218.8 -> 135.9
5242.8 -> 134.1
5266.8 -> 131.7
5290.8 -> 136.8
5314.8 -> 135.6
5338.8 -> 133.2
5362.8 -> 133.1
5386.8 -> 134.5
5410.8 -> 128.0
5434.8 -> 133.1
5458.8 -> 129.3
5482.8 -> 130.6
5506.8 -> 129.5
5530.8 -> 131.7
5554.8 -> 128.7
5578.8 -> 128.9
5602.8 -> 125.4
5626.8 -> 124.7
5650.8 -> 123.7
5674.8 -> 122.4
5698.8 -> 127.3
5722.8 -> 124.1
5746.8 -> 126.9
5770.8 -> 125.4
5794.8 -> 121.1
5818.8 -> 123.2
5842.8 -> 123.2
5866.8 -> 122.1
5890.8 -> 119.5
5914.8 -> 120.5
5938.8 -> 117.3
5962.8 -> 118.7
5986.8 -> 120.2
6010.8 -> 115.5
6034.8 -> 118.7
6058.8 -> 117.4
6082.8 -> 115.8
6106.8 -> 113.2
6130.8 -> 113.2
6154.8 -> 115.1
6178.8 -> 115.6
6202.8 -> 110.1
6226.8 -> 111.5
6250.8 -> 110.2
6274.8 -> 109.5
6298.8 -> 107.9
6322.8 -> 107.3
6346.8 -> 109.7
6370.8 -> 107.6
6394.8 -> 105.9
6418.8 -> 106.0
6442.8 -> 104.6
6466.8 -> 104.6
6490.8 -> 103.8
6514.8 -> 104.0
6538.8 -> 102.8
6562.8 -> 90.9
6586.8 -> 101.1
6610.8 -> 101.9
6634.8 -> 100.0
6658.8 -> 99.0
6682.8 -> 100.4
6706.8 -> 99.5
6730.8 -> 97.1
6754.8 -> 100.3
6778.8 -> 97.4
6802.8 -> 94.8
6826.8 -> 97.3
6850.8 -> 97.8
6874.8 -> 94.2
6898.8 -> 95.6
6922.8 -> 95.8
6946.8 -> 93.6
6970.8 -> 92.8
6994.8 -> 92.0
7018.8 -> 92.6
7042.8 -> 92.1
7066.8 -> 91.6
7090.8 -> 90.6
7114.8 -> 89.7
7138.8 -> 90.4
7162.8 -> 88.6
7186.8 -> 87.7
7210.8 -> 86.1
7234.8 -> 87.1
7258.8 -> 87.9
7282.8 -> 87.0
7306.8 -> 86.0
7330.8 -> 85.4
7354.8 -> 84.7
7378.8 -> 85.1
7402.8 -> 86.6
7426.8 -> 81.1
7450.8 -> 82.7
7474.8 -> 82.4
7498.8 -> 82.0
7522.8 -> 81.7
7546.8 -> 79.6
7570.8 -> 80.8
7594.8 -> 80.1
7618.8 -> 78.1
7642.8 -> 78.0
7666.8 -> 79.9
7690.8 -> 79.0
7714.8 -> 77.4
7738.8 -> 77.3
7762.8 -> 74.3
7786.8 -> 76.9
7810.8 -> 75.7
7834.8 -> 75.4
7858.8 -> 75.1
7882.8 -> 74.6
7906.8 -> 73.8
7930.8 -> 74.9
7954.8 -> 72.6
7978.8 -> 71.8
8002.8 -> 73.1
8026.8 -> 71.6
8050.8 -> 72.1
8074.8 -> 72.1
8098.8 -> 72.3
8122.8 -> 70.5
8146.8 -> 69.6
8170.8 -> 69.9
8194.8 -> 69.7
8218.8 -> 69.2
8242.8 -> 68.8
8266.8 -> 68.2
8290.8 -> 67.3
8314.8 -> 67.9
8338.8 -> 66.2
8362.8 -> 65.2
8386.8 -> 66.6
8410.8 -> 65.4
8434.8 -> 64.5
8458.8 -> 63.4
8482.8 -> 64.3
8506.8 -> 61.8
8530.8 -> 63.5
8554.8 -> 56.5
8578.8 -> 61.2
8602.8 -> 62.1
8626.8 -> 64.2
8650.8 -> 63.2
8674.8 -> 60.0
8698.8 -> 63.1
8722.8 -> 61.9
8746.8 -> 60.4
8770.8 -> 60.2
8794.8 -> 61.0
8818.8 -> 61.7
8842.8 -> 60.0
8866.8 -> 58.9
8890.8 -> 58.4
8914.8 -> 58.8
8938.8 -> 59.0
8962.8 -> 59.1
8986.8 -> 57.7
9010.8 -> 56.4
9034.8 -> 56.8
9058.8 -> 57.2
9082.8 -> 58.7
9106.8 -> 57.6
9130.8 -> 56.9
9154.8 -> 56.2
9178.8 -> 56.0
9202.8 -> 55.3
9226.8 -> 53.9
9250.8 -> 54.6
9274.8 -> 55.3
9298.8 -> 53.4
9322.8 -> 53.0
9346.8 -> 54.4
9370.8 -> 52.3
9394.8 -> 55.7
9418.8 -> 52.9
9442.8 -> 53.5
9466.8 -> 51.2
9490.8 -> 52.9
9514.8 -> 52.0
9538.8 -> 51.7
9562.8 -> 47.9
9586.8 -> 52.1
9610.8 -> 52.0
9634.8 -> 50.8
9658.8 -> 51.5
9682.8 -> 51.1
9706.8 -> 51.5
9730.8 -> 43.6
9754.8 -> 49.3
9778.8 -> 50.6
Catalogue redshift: 0.001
